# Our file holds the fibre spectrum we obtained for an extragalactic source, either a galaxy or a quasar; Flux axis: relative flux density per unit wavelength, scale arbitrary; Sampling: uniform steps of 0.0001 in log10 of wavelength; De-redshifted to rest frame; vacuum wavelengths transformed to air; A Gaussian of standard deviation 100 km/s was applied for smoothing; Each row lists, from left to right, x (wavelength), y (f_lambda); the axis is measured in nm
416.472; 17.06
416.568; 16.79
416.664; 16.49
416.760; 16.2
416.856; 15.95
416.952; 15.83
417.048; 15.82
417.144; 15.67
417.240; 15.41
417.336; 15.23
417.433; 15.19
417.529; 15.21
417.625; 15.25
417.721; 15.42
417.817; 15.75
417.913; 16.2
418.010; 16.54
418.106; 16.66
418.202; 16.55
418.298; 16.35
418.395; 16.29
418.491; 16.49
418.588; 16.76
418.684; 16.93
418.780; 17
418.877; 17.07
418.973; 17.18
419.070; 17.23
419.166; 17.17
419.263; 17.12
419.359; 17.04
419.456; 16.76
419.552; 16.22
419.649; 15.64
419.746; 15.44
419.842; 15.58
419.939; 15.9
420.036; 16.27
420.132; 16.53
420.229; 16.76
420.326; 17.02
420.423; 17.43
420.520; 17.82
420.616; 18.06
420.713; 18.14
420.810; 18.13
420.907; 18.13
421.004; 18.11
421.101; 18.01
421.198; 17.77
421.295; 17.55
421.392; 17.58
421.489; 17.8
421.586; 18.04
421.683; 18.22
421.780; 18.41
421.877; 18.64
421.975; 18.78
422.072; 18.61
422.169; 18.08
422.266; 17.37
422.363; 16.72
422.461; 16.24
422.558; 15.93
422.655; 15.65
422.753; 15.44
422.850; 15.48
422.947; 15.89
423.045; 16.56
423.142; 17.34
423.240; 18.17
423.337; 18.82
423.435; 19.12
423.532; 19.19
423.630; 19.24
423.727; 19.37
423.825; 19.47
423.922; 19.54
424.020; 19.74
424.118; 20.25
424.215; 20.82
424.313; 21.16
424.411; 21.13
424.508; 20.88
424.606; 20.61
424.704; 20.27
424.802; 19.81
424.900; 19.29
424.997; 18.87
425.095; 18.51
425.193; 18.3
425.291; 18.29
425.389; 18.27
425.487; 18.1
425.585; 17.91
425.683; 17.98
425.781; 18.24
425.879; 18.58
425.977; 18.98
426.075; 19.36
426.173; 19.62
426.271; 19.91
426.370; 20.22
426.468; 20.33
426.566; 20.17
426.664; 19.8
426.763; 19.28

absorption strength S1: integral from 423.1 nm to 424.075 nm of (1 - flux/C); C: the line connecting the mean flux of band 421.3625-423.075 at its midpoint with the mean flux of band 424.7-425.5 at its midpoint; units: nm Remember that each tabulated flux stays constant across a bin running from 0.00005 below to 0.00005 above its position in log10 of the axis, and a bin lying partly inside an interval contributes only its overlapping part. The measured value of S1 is -0.06 nm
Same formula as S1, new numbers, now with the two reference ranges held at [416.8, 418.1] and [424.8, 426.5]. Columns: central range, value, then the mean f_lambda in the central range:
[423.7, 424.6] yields -0.10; 20.3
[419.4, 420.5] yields 0.02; 16.4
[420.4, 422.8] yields -0.05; 17.6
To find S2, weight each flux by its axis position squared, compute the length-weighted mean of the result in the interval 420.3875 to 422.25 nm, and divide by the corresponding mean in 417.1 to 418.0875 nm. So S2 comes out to 1.18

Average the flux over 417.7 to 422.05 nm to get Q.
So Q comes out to 17.1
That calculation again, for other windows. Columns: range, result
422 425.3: 18.5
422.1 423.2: 16.5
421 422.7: 17.6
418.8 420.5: 16.6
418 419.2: 16.8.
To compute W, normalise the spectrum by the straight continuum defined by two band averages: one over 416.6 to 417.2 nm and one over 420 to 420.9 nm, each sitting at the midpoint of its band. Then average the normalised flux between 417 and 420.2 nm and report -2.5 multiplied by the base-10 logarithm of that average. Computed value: 0.029 mag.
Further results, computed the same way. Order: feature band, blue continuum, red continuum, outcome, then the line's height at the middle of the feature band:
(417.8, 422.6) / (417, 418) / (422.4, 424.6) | -0.02 mag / 16.9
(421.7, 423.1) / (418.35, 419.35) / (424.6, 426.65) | 0.07 mag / 18.1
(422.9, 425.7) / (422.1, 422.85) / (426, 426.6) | -0.06 mag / 18.1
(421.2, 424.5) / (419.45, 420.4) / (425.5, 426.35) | -0.04 mag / 17.5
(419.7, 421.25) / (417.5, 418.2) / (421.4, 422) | 0.02 mag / 17.5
